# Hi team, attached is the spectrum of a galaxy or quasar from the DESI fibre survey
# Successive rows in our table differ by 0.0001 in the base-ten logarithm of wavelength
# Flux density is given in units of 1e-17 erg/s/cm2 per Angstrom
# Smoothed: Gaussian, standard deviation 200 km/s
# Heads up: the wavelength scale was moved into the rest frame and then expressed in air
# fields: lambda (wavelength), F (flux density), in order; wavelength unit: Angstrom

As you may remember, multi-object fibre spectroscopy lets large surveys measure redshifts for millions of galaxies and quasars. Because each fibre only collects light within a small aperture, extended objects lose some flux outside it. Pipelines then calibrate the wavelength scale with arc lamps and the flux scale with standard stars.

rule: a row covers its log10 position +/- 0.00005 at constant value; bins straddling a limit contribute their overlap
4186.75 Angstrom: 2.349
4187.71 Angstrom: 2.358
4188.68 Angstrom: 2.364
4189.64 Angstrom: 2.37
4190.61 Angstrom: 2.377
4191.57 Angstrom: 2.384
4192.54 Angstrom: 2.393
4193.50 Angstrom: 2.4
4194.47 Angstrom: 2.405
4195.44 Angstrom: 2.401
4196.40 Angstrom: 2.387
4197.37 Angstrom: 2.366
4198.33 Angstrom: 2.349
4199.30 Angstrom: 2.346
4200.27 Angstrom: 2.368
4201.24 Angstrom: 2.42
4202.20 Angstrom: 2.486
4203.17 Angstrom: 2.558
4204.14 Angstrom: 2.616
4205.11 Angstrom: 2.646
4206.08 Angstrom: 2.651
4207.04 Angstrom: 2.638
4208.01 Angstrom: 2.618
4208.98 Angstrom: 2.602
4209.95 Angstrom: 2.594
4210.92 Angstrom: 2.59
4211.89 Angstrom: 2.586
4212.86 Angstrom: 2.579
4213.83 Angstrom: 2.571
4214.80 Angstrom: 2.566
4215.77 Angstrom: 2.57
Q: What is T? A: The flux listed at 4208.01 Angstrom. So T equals 2.618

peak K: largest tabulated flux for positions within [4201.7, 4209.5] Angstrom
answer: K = 2.651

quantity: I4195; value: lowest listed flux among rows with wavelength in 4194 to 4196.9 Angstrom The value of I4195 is 2.387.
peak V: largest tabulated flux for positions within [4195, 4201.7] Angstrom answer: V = 2.42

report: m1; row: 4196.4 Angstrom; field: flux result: 2.387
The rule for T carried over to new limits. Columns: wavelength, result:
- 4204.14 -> 2.616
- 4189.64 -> 2.37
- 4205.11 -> 2.646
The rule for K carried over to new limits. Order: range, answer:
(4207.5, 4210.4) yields 2.618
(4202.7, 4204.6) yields 2.616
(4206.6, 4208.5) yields 2.638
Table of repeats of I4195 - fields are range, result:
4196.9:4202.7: 2.346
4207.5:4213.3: 2.579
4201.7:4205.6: 2.486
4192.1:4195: 2.393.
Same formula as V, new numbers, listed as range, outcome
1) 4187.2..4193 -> 2.393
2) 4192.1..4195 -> 2.405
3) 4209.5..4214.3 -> 2.594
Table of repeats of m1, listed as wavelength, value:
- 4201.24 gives 2.42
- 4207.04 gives 2.638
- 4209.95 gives 2.594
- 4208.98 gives 2.602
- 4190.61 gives 2.377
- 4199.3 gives 2.346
